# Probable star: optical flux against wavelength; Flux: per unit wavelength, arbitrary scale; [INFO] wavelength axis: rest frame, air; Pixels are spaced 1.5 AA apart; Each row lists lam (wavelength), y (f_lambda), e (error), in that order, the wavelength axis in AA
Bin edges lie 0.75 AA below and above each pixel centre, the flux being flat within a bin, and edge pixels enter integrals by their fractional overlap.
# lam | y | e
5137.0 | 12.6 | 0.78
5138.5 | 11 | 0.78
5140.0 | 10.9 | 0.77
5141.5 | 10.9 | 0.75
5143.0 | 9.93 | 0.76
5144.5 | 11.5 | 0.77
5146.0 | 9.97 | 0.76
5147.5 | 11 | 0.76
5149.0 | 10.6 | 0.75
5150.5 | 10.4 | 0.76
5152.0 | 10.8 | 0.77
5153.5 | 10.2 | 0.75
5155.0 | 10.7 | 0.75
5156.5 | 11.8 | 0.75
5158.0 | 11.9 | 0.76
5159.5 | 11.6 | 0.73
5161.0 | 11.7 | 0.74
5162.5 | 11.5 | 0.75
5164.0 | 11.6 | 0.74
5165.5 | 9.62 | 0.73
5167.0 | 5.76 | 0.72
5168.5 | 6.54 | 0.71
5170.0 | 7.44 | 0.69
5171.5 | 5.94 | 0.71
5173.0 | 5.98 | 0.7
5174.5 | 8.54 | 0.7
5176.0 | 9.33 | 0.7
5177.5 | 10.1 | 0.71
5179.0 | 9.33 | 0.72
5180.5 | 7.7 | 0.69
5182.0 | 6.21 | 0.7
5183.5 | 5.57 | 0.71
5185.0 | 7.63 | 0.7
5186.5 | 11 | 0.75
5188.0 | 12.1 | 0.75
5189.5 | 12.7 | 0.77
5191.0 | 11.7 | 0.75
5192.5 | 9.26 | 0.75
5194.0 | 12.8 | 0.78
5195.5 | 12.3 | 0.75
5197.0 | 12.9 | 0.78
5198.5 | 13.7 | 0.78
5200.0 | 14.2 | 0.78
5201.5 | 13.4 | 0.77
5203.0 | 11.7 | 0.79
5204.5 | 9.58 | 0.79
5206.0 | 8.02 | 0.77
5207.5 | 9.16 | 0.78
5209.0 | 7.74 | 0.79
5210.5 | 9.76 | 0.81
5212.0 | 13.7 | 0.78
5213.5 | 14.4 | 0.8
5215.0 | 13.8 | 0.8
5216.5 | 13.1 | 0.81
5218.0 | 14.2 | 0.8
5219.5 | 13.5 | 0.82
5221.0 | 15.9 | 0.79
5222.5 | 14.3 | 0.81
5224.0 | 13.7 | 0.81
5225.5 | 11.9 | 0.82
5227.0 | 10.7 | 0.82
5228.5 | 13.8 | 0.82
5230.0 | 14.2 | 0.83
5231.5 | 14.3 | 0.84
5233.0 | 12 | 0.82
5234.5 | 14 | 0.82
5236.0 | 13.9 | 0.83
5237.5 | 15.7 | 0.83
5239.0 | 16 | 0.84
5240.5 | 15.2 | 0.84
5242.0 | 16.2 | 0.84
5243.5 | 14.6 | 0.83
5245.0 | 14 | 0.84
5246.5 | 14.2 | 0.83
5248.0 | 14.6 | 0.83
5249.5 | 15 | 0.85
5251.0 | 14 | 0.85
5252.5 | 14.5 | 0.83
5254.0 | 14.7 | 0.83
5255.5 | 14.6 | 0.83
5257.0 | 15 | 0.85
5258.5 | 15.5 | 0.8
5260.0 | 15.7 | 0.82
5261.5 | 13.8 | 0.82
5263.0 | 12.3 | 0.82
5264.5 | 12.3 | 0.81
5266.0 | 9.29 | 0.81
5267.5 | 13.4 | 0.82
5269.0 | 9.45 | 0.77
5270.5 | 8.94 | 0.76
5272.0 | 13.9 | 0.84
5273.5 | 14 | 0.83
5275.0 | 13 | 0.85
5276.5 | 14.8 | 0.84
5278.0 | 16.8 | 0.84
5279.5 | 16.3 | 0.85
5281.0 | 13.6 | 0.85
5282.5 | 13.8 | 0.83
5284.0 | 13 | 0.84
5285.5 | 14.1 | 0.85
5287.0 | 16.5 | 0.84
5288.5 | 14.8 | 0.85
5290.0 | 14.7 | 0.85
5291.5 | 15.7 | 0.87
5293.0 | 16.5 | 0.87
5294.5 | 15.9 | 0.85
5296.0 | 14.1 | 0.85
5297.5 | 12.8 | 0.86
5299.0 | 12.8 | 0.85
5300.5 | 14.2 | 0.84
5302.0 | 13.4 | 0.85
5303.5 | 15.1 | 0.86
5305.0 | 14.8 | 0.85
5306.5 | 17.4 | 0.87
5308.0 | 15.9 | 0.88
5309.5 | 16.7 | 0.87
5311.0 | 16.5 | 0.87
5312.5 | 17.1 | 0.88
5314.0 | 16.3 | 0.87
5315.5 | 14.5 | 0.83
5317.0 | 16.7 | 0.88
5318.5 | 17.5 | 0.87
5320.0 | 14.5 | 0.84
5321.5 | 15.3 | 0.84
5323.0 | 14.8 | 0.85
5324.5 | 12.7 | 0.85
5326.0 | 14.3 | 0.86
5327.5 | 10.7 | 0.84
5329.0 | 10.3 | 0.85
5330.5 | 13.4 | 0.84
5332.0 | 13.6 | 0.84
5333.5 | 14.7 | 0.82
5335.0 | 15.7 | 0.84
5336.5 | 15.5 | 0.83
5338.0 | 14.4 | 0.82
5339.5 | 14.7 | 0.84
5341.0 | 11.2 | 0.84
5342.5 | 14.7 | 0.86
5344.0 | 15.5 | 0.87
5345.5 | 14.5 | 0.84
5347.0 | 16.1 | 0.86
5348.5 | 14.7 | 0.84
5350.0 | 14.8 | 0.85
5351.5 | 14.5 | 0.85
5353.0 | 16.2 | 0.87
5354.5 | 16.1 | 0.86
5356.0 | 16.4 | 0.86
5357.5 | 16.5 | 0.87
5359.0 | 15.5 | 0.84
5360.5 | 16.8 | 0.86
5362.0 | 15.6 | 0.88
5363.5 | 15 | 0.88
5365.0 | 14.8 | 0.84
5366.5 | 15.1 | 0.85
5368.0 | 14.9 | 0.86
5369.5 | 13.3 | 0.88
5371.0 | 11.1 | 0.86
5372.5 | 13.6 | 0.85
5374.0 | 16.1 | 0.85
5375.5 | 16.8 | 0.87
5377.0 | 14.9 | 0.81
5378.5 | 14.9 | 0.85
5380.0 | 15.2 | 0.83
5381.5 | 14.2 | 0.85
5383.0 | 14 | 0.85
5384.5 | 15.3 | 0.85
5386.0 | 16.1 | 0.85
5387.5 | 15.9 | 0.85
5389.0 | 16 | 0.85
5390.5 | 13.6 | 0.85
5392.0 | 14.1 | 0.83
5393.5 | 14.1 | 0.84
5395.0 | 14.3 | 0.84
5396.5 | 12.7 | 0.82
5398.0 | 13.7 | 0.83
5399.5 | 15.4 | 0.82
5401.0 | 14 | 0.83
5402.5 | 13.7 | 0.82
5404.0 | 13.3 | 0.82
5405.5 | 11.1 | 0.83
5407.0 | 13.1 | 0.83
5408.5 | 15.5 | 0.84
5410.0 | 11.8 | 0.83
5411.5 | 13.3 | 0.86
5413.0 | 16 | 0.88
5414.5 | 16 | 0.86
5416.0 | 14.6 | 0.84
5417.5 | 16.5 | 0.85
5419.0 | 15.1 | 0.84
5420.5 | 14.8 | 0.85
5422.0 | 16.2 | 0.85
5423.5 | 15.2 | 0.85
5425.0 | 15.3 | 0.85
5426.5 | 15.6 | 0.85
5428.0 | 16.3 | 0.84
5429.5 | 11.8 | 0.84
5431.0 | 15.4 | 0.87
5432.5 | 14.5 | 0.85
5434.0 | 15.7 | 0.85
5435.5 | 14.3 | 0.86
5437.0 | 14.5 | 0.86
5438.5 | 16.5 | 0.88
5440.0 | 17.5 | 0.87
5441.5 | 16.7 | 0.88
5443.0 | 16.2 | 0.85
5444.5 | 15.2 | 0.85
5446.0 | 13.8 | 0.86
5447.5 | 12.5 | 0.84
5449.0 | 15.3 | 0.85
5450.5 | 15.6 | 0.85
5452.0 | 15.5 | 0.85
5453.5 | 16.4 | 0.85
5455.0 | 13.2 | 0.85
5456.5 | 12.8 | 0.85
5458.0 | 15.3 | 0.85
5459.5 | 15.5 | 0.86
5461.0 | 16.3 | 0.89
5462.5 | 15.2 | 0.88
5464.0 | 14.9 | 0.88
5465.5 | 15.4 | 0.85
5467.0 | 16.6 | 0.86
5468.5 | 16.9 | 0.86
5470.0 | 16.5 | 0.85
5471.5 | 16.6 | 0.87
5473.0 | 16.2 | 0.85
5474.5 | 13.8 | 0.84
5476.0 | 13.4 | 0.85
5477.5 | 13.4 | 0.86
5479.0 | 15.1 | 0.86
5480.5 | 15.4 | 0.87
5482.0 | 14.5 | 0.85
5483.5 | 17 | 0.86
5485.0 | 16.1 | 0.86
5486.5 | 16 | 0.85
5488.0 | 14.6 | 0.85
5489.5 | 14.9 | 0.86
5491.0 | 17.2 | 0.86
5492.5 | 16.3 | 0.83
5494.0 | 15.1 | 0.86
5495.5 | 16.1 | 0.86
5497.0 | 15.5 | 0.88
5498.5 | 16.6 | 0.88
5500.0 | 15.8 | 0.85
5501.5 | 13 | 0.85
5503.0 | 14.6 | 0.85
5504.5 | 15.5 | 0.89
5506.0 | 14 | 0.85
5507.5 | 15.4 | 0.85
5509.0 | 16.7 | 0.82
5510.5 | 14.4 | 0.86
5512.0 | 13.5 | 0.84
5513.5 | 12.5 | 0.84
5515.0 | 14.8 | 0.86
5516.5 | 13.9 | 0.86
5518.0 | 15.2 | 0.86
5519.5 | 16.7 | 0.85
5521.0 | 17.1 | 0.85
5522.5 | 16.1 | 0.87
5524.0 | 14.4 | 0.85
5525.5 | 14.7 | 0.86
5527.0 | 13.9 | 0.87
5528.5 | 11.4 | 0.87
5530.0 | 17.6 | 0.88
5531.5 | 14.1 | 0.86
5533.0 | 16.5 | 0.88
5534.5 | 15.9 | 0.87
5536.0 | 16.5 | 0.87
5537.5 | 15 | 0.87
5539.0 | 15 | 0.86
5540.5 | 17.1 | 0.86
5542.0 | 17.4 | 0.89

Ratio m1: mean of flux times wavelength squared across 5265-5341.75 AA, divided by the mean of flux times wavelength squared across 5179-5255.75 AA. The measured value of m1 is 1.2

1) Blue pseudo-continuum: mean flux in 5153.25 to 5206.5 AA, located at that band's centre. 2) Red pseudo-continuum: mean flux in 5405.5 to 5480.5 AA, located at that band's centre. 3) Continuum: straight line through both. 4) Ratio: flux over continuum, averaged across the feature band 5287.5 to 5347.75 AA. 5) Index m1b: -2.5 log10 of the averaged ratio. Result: -0.17 mag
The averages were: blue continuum 10.1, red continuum 15.1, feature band 14.8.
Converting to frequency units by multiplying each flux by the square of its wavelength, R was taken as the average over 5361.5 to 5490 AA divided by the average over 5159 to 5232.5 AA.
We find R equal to 1.48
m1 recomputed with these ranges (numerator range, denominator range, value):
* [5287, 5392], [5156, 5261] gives 1.30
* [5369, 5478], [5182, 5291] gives 1.22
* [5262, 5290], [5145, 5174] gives 1.44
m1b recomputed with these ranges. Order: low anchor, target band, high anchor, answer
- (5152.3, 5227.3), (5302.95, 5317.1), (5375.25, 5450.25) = -0.24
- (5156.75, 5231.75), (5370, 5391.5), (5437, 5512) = -0.07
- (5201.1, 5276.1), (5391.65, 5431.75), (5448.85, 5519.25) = 0.02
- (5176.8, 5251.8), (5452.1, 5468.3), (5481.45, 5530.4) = -0.04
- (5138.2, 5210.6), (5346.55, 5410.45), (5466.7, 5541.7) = -0.11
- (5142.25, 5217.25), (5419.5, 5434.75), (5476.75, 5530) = -0.08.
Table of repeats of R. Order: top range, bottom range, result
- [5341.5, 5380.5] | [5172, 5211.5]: 1.60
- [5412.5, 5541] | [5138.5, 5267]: 1.43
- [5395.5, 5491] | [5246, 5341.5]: 1.11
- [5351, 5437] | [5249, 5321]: 1.06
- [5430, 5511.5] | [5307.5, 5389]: 1.07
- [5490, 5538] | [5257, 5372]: 1.13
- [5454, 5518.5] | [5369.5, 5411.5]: 1.11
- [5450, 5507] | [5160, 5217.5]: 1.67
